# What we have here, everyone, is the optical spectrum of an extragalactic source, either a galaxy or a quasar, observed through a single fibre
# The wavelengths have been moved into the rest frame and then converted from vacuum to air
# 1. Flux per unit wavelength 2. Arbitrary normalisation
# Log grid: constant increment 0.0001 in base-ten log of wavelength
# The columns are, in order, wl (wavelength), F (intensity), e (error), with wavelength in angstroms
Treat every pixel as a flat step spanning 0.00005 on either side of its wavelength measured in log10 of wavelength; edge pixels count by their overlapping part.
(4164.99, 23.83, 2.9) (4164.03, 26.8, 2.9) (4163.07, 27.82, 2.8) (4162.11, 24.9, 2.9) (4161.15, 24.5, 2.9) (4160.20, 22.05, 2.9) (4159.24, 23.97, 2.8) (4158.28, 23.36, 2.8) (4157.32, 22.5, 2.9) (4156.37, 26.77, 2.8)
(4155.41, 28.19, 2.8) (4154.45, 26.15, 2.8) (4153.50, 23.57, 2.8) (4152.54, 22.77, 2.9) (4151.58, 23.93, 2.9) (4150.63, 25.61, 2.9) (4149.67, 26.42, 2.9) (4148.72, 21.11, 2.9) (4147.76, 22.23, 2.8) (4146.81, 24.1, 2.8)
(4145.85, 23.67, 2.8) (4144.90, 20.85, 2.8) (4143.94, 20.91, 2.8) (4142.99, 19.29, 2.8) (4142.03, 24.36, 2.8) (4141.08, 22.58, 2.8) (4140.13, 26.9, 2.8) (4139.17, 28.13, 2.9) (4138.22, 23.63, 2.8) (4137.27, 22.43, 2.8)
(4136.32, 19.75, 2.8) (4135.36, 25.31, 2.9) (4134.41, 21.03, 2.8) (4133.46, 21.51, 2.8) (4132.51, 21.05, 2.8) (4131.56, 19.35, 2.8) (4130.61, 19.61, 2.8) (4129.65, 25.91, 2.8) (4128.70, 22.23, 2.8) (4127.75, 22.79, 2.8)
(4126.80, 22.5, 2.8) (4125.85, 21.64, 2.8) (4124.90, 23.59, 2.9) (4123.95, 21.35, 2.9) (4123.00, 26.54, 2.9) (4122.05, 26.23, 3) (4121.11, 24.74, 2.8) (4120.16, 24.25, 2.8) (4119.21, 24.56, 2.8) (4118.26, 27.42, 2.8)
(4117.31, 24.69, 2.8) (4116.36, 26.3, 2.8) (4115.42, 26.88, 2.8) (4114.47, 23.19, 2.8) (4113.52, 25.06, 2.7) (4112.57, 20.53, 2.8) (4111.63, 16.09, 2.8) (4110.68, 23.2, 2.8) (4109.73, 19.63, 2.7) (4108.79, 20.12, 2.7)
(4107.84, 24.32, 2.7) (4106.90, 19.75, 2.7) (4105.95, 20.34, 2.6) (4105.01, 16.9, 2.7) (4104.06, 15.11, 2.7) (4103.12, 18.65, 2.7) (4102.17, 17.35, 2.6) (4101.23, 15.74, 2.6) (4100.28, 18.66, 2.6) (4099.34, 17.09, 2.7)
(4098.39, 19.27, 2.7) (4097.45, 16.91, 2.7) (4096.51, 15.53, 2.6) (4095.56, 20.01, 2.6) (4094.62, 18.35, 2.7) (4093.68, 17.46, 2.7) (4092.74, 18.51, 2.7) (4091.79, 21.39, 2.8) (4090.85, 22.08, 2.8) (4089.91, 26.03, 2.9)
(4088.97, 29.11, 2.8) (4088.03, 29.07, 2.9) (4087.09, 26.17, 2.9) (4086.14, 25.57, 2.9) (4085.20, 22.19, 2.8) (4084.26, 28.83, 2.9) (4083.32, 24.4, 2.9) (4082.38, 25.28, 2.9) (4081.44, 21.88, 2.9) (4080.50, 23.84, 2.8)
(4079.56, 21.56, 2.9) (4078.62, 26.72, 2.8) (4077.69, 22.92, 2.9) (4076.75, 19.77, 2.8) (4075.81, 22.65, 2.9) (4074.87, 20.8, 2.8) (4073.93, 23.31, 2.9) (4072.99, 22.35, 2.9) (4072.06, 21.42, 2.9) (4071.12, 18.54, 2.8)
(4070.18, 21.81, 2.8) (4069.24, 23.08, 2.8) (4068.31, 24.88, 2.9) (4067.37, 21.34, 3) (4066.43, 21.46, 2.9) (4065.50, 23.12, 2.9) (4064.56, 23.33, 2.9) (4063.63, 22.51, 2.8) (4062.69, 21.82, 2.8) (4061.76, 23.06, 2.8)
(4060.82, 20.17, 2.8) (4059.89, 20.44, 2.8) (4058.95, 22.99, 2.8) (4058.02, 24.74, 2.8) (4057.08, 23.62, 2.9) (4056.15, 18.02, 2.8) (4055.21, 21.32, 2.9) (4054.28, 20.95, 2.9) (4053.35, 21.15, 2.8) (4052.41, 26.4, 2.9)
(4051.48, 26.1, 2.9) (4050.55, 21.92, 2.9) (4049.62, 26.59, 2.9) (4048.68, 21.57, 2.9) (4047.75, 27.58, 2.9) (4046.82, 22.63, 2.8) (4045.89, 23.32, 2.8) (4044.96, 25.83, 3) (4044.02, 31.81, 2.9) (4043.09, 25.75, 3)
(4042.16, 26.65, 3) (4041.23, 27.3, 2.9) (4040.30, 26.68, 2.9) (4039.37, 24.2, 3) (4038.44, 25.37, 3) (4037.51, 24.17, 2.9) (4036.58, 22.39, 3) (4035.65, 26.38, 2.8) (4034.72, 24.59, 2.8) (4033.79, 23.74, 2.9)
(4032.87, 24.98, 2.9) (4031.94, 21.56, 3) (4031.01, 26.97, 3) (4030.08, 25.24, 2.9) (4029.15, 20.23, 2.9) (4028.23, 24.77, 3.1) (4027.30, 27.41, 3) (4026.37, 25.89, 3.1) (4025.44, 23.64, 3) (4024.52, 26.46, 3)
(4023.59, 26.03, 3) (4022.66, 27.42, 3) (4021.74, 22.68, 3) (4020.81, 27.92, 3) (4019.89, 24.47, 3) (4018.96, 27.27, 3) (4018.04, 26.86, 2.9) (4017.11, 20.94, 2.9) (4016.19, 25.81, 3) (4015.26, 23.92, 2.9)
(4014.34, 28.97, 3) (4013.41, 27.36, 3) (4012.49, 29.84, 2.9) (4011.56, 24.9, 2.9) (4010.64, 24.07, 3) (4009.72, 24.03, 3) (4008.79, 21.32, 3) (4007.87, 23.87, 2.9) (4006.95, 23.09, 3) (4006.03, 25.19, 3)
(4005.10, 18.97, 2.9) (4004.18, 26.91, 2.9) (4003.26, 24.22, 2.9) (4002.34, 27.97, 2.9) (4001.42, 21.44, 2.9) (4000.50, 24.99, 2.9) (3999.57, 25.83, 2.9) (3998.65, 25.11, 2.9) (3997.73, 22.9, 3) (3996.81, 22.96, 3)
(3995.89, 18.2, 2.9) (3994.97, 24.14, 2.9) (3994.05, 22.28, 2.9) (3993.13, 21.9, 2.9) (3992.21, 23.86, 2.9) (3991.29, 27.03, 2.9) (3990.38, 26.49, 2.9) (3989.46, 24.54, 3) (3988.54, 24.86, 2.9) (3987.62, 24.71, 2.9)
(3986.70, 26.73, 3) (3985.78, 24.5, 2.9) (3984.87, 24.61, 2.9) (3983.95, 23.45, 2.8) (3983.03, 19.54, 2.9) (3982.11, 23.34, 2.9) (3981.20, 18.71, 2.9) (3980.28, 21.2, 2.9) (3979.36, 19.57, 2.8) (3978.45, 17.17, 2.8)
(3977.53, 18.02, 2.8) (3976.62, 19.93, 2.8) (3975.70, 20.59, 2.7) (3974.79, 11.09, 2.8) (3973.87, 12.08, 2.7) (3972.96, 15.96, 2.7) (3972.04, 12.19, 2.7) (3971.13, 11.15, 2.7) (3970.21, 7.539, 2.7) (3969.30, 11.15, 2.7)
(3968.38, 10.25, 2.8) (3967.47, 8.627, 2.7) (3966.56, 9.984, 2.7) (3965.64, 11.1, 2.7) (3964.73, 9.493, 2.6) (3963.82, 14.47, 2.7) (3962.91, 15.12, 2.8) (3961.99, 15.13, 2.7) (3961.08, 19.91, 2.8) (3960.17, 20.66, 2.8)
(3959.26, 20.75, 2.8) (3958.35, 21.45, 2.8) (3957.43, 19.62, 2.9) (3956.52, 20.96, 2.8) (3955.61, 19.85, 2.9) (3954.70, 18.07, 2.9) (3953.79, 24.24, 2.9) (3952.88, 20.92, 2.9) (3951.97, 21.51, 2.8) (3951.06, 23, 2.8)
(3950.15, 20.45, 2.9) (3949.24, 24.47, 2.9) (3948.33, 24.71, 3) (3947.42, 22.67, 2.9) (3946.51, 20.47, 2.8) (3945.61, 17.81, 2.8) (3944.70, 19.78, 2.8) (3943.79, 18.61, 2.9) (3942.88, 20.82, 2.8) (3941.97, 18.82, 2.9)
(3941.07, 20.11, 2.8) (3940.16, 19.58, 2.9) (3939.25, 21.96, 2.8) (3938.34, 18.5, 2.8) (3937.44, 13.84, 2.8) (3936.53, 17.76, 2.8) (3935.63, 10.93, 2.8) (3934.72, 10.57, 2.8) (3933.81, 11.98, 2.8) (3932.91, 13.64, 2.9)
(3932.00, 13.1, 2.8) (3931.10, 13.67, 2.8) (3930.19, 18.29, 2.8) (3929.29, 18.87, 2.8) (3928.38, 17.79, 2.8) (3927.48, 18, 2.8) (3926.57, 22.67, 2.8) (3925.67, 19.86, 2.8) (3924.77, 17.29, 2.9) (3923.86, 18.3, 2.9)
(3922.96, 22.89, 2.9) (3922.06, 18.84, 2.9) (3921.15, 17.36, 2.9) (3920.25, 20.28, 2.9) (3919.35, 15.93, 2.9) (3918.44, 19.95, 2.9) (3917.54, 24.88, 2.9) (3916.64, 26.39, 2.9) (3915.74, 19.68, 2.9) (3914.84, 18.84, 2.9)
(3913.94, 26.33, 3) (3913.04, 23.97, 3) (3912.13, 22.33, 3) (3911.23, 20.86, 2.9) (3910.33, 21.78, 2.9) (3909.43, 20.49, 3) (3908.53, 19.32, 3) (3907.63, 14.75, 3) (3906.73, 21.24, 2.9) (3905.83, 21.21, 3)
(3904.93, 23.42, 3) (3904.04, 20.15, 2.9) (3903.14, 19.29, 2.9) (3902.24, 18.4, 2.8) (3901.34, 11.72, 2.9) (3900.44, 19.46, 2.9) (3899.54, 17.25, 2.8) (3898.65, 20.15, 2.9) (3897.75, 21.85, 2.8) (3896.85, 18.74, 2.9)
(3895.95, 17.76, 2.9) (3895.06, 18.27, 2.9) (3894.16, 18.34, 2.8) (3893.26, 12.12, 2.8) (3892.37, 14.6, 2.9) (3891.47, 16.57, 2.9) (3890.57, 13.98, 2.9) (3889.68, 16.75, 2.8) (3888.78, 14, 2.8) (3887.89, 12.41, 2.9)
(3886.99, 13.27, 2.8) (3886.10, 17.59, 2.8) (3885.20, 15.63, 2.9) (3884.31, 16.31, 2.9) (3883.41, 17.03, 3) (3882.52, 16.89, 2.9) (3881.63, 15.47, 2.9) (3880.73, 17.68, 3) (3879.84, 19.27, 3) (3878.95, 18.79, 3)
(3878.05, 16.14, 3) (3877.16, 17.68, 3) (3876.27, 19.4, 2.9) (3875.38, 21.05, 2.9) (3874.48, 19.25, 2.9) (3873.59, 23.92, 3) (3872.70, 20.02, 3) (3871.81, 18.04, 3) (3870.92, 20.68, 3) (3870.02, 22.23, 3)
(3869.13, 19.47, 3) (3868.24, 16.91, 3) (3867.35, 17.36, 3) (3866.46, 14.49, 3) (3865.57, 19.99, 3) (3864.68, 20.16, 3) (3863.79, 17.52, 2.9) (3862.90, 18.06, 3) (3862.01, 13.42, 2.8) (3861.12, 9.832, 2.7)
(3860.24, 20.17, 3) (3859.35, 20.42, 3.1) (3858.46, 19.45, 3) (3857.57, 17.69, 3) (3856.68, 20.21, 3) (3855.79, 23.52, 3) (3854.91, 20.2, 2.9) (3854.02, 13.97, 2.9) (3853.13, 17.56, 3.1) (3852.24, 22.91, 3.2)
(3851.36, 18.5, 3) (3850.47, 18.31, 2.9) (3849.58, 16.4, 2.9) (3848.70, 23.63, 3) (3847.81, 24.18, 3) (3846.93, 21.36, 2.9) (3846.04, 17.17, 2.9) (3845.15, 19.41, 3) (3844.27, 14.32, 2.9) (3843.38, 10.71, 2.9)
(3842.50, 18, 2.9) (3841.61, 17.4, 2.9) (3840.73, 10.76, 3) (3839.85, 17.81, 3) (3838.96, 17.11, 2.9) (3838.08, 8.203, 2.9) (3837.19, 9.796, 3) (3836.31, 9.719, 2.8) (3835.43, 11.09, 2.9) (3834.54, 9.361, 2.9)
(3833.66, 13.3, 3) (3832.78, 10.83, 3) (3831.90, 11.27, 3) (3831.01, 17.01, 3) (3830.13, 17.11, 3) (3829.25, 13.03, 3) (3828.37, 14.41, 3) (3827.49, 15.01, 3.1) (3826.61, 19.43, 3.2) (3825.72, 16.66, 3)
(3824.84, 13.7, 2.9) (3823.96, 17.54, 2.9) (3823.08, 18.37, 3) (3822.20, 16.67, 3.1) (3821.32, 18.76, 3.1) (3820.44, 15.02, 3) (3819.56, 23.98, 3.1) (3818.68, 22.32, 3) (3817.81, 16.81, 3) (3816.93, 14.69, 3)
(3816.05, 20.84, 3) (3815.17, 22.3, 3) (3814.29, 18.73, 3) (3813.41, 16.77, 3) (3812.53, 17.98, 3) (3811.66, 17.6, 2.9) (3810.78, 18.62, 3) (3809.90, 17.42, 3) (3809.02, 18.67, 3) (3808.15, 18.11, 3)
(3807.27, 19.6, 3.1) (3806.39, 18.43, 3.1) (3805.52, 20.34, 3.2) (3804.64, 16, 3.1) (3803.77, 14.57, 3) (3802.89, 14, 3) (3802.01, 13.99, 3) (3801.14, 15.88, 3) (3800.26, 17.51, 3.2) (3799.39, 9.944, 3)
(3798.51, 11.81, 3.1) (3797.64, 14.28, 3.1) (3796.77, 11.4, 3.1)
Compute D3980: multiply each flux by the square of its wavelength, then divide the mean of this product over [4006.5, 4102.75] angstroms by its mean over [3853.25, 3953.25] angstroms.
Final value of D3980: 1.36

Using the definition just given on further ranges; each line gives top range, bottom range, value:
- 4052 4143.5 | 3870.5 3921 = 1.31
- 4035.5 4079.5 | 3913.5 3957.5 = 1.29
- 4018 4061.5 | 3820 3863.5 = 1.66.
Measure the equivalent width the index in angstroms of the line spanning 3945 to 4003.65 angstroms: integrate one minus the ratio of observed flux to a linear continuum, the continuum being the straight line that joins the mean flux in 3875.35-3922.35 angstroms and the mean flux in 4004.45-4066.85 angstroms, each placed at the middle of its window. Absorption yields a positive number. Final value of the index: 5.3 angstroms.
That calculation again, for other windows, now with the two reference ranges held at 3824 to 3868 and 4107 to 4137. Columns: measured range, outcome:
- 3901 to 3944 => -1.7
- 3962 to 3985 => 4.9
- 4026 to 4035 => -1.6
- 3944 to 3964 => -1.5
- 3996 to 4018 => -4.7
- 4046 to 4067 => -1.4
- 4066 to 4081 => -0.4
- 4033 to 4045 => -2.7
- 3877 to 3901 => 0.9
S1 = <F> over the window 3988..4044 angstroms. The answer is 24.8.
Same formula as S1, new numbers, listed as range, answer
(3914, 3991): 18.6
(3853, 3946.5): 18.3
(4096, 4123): 21.1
